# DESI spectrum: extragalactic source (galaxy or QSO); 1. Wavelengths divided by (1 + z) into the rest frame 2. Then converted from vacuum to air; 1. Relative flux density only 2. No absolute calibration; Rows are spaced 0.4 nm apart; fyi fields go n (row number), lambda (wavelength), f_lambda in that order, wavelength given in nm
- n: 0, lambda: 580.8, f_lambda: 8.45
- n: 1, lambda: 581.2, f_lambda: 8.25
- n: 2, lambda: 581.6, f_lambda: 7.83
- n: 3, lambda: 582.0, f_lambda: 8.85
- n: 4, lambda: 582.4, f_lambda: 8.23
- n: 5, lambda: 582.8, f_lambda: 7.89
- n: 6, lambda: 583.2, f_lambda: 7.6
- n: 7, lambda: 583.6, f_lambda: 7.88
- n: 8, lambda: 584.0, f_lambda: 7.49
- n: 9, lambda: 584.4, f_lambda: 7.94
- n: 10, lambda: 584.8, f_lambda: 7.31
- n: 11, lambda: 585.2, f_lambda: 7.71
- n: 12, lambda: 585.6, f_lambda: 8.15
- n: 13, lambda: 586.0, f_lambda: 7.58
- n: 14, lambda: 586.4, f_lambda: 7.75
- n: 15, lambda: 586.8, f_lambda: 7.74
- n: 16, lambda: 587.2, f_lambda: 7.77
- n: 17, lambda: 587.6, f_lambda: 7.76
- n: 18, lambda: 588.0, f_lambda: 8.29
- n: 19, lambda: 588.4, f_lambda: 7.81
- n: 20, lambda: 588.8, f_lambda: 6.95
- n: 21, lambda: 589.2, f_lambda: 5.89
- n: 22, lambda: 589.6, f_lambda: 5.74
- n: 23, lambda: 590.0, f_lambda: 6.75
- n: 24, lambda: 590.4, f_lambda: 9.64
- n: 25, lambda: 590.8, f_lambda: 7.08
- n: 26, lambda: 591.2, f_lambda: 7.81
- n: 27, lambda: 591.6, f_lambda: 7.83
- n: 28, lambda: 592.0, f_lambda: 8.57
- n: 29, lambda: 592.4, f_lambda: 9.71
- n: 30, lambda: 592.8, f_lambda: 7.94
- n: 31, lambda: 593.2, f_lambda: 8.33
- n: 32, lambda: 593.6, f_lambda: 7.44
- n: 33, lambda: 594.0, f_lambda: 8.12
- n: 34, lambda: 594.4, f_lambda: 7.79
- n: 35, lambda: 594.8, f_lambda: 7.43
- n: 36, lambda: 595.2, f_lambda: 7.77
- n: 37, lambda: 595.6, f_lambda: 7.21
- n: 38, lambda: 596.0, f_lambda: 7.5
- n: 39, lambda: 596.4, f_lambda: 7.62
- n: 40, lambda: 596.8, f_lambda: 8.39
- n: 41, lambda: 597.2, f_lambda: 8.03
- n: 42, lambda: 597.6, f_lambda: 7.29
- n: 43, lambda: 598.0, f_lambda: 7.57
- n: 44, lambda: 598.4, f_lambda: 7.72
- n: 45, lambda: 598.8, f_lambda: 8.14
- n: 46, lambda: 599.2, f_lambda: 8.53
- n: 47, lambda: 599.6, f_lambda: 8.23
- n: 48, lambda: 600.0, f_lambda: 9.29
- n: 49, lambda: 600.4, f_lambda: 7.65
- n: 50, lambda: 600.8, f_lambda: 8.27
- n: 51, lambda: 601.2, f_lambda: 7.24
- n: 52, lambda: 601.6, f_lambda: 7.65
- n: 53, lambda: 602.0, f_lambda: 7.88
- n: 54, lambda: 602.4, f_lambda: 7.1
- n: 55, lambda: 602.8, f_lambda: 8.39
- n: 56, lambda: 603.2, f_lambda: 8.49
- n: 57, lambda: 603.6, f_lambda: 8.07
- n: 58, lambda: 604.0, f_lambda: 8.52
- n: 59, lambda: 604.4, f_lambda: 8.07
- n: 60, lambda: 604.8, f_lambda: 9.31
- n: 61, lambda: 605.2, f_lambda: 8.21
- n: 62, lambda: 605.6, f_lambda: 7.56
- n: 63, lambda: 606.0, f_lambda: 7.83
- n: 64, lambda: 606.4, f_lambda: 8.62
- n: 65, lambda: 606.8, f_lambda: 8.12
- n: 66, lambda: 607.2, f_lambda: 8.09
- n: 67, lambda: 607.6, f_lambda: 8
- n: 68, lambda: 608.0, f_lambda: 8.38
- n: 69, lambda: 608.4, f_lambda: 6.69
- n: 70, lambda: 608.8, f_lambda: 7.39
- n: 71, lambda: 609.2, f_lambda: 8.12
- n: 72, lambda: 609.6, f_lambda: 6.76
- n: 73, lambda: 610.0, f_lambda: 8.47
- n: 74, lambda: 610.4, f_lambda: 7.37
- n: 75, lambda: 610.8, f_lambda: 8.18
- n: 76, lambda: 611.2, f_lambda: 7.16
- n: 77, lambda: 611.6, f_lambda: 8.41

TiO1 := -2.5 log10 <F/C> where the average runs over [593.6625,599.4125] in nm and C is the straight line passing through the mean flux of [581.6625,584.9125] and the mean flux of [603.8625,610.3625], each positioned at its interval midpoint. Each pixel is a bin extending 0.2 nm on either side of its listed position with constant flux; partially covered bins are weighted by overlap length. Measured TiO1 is 0.02 mag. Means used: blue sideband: 7.91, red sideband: 7.99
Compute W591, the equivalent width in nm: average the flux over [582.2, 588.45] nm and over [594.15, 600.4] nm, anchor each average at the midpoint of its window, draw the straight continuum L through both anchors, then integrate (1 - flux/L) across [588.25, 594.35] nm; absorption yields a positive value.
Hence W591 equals 0.11 nm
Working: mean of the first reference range 7.81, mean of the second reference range 7.89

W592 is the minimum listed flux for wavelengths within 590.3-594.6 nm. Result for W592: 7.08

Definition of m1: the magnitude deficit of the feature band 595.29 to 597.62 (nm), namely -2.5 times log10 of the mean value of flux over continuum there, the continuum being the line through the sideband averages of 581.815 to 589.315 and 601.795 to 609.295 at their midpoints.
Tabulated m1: 0.03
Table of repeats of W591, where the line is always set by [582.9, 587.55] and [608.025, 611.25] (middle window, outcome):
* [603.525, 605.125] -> -0.187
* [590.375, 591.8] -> -0.039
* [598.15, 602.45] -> -0.204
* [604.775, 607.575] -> -0.208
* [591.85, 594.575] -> -0.210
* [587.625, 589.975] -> 0.220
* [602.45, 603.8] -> -0.100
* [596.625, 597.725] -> -0.040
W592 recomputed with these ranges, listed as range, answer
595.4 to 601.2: 7.21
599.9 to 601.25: 7.24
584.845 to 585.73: 7.71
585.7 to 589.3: 5.89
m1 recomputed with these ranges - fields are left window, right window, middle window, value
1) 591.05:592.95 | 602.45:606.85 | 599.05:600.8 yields -0.01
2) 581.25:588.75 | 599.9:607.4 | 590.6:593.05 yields -0.03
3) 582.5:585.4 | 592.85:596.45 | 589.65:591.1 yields 0.01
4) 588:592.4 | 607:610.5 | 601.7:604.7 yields -0.06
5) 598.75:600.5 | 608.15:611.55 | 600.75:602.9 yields 0.08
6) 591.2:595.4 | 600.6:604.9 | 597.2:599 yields 0.05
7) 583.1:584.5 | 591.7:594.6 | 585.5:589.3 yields 0.05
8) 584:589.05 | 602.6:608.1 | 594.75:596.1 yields 0.07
